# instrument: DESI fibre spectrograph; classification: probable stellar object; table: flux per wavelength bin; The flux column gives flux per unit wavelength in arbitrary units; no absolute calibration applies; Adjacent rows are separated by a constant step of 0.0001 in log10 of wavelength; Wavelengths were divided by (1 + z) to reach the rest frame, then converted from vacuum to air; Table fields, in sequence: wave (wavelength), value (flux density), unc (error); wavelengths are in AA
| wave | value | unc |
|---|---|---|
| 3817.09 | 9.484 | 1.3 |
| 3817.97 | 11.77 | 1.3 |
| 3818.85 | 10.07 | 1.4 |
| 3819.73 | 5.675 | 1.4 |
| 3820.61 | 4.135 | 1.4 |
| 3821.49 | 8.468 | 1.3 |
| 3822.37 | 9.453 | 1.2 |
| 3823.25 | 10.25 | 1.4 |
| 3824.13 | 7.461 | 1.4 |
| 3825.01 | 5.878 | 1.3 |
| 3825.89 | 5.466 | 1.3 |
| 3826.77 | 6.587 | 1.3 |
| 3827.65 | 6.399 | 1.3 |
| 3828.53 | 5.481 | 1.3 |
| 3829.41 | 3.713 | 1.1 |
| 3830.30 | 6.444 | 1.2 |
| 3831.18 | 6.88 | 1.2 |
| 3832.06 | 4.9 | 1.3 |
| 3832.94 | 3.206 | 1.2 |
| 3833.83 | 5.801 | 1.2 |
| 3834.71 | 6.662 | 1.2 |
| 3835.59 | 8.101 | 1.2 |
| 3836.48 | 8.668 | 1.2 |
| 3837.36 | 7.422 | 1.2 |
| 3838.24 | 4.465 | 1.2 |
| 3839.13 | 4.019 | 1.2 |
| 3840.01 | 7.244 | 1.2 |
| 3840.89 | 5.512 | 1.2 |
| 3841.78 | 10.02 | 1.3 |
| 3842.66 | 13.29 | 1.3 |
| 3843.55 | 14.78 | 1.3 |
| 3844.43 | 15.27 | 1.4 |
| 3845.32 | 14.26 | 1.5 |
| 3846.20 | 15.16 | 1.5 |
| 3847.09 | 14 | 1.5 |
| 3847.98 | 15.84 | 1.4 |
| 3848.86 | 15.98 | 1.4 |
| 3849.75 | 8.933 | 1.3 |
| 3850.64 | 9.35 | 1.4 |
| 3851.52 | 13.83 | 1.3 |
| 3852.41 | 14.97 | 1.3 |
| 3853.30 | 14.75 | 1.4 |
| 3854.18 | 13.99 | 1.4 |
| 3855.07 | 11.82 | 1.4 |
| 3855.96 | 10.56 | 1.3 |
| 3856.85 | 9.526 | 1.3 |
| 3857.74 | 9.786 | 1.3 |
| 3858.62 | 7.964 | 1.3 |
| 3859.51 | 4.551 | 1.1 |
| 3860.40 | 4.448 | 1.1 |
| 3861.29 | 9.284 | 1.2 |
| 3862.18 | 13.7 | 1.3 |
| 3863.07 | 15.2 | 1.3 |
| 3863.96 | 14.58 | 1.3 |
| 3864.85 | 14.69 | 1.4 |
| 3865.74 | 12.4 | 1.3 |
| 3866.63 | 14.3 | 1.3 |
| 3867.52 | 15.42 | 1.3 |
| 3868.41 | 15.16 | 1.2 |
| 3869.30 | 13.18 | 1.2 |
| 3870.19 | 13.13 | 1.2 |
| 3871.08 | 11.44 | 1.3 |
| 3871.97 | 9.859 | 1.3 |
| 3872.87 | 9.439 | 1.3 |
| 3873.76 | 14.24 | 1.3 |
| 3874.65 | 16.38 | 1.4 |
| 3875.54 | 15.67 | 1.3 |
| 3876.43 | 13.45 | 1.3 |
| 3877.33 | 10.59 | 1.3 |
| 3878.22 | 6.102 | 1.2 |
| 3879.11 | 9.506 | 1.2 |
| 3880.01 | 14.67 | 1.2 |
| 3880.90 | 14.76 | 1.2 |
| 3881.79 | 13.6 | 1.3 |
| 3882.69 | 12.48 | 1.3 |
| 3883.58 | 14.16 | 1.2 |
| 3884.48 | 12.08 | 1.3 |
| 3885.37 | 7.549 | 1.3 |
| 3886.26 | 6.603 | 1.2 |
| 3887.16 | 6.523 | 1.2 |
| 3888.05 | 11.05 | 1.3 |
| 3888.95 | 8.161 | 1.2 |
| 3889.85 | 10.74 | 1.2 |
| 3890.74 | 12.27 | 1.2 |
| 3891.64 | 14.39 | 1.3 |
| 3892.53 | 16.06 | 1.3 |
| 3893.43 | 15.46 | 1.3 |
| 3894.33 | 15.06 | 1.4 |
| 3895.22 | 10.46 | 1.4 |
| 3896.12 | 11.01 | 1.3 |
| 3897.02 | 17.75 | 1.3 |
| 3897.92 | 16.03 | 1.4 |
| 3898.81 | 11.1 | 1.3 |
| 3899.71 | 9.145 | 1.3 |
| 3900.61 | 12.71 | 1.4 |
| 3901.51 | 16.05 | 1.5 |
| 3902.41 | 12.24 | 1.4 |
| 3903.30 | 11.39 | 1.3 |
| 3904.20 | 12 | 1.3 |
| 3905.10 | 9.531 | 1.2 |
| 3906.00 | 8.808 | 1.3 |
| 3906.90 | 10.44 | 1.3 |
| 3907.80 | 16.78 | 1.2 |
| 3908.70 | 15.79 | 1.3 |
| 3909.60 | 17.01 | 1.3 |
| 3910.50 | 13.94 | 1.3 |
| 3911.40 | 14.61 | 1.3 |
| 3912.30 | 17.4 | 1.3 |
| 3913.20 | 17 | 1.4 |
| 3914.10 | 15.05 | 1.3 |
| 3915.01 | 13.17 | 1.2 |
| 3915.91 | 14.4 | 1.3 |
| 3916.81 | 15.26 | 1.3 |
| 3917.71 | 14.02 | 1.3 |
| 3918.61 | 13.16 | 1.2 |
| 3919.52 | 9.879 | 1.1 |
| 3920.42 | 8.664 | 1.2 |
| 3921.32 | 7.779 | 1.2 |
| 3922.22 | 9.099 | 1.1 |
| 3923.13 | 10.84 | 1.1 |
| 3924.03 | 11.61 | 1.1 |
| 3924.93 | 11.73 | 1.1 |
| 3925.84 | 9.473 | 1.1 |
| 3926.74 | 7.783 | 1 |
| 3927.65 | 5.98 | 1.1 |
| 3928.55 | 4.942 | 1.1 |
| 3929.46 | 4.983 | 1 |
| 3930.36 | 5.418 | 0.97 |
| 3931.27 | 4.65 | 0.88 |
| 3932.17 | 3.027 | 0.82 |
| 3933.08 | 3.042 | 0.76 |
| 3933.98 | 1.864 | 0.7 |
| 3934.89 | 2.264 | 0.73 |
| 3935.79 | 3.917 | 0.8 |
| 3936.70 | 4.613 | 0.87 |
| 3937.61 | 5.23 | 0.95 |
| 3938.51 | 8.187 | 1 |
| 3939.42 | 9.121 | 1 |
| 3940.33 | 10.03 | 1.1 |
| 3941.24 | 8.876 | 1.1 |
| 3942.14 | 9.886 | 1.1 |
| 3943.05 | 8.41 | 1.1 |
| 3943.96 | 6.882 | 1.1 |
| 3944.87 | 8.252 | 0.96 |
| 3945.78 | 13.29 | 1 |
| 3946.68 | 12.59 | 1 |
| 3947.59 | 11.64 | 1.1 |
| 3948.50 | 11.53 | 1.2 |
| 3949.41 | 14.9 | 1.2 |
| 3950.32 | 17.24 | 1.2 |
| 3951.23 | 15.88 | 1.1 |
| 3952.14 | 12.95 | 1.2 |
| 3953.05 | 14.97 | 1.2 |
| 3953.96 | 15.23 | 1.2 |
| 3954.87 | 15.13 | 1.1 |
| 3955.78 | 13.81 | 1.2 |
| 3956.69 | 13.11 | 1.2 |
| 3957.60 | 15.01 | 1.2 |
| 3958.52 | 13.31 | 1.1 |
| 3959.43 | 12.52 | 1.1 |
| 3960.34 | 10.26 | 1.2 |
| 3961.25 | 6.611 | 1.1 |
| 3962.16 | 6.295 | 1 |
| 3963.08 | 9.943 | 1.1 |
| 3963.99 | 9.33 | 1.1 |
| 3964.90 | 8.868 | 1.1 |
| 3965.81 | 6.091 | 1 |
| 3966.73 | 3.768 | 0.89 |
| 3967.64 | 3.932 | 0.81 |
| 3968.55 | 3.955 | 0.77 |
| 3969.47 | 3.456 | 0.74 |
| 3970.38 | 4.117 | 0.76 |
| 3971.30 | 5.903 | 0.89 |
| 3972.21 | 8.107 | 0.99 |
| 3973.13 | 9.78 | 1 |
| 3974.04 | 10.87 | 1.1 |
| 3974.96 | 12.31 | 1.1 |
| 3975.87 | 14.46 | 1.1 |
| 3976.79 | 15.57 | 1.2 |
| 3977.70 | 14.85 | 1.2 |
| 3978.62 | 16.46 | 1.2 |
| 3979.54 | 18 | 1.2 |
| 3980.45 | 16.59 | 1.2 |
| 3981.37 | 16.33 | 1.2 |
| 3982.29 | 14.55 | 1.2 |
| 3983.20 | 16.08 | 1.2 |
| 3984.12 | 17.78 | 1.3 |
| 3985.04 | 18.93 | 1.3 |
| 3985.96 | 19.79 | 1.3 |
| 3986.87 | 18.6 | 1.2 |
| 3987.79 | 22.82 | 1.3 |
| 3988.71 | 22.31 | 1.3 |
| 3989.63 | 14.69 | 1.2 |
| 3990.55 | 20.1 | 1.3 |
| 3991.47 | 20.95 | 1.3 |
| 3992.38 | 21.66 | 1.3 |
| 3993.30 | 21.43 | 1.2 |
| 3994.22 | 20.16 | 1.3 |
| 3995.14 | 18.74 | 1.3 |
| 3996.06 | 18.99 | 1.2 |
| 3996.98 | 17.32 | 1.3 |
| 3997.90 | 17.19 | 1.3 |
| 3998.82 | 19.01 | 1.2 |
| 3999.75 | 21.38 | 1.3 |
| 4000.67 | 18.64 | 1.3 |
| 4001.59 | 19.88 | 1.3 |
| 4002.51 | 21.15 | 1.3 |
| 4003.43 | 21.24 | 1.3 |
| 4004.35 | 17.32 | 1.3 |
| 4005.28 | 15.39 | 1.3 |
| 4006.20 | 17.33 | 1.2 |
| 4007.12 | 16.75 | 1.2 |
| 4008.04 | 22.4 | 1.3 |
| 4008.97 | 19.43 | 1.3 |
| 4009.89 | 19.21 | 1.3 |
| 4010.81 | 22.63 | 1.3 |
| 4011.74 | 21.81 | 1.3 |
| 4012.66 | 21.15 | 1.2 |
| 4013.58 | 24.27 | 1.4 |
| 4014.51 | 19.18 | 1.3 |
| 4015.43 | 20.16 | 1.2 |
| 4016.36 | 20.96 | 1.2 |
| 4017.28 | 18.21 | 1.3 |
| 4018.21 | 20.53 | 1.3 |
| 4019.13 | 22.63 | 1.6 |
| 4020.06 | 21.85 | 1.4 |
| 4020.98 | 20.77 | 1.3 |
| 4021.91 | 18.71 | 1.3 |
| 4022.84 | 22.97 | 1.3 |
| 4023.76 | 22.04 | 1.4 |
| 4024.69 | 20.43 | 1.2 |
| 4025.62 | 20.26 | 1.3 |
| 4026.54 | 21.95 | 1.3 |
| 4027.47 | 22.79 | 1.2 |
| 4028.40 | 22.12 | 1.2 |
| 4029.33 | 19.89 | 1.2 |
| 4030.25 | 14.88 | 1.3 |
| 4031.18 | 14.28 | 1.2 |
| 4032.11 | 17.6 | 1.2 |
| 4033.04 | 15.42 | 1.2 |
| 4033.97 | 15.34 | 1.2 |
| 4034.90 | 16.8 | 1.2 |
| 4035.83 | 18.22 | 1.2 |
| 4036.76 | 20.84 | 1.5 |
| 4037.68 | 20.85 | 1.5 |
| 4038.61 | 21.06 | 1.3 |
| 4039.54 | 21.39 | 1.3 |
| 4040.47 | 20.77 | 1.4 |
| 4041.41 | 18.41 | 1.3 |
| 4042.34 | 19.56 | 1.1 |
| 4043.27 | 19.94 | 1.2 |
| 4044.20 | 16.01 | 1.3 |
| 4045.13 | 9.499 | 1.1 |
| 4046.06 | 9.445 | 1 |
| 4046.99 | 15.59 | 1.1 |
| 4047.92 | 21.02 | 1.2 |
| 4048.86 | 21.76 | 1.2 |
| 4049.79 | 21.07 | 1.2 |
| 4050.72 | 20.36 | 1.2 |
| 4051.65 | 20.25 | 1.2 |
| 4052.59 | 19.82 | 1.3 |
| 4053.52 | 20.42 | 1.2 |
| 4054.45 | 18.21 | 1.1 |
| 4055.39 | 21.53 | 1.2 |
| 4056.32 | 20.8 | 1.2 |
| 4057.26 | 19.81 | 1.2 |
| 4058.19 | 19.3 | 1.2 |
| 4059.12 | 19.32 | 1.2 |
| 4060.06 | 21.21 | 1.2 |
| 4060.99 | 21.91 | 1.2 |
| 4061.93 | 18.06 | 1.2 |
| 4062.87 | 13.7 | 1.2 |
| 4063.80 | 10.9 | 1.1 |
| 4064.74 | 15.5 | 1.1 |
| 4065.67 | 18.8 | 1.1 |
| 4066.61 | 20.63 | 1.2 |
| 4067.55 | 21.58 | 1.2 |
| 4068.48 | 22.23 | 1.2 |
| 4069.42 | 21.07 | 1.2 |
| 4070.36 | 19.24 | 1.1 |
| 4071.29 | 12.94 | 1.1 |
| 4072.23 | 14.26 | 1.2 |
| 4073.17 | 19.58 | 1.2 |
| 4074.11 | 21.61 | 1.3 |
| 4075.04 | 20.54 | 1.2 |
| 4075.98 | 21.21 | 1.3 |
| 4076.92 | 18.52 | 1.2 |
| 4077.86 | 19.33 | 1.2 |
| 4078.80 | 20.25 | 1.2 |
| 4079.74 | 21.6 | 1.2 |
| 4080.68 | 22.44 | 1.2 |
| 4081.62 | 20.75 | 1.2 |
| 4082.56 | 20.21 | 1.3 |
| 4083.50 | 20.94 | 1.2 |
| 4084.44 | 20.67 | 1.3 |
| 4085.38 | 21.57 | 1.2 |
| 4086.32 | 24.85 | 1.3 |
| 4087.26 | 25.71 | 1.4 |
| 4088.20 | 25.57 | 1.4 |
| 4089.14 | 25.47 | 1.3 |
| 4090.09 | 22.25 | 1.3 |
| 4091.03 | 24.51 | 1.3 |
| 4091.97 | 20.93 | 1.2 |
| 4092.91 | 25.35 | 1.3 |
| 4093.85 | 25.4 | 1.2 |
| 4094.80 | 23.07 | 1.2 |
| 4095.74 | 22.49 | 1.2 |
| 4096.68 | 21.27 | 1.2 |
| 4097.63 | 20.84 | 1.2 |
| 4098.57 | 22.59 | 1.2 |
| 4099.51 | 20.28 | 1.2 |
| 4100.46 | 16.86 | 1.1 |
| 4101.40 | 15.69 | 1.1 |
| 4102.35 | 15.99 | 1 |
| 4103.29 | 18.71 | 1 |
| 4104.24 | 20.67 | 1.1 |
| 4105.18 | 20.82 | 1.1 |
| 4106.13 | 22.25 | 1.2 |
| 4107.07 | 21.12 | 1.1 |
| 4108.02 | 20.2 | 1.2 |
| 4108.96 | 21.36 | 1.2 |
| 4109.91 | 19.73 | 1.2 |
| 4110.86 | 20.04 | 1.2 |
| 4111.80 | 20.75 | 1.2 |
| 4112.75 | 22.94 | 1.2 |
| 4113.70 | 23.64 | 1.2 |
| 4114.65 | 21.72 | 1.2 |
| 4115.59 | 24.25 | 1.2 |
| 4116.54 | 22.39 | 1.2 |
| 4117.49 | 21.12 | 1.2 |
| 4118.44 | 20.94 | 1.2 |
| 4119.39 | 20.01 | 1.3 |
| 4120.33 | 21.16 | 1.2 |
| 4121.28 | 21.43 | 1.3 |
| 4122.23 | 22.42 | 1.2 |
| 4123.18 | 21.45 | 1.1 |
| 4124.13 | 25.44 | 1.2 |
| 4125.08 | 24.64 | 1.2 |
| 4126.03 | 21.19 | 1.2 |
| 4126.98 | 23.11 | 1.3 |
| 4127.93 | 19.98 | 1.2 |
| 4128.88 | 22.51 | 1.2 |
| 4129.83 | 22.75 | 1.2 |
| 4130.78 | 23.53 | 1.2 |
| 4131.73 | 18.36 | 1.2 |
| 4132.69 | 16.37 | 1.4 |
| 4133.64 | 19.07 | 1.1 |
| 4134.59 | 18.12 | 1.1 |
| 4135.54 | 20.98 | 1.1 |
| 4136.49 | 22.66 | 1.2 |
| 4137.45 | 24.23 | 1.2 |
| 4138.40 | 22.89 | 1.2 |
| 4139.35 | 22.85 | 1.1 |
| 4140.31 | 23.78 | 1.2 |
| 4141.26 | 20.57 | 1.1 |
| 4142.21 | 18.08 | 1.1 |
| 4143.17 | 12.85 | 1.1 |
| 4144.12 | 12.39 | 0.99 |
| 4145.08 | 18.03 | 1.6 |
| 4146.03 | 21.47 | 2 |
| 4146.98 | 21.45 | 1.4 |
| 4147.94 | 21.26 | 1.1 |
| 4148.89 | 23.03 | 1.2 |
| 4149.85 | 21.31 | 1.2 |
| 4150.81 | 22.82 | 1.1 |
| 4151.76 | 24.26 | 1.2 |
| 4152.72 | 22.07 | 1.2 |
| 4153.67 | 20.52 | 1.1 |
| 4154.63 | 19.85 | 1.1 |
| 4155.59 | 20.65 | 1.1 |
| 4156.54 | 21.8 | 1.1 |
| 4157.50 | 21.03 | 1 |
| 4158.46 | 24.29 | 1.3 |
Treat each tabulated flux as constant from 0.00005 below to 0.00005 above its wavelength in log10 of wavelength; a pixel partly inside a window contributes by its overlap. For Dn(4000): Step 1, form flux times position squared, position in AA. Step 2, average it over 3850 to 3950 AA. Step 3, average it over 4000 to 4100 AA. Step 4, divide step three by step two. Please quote 1.94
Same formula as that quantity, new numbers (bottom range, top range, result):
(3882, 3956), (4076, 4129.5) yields 2.15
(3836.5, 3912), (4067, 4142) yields 1.98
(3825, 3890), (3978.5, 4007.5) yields 1.90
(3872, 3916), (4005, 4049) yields 1.62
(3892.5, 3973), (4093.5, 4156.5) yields 2.22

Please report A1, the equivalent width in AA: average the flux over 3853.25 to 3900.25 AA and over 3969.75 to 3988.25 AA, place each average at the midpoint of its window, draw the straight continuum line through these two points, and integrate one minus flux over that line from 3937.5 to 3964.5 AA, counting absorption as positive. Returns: 4.7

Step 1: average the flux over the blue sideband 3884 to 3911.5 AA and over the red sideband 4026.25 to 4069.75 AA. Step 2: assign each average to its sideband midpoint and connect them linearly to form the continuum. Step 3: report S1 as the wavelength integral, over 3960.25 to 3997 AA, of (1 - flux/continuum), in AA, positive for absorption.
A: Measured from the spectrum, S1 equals 5.21 AA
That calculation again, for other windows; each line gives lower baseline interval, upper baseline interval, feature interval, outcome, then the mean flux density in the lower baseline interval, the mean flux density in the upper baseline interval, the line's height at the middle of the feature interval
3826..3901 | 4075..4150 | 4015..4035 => -2.3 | 11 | 21.2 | 17.6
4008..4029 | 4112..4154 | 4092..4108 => 0.3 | 21.1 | 21.3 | 21.2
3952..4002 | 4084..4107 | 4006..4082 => -4.0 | 14.2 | 21.8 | 18.5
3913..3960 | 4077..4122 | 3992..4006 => -4.6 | 10.2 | 21.5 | 14.5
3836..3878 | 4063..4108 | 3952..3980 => 9.4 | 11.7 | 20.6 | 15.9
